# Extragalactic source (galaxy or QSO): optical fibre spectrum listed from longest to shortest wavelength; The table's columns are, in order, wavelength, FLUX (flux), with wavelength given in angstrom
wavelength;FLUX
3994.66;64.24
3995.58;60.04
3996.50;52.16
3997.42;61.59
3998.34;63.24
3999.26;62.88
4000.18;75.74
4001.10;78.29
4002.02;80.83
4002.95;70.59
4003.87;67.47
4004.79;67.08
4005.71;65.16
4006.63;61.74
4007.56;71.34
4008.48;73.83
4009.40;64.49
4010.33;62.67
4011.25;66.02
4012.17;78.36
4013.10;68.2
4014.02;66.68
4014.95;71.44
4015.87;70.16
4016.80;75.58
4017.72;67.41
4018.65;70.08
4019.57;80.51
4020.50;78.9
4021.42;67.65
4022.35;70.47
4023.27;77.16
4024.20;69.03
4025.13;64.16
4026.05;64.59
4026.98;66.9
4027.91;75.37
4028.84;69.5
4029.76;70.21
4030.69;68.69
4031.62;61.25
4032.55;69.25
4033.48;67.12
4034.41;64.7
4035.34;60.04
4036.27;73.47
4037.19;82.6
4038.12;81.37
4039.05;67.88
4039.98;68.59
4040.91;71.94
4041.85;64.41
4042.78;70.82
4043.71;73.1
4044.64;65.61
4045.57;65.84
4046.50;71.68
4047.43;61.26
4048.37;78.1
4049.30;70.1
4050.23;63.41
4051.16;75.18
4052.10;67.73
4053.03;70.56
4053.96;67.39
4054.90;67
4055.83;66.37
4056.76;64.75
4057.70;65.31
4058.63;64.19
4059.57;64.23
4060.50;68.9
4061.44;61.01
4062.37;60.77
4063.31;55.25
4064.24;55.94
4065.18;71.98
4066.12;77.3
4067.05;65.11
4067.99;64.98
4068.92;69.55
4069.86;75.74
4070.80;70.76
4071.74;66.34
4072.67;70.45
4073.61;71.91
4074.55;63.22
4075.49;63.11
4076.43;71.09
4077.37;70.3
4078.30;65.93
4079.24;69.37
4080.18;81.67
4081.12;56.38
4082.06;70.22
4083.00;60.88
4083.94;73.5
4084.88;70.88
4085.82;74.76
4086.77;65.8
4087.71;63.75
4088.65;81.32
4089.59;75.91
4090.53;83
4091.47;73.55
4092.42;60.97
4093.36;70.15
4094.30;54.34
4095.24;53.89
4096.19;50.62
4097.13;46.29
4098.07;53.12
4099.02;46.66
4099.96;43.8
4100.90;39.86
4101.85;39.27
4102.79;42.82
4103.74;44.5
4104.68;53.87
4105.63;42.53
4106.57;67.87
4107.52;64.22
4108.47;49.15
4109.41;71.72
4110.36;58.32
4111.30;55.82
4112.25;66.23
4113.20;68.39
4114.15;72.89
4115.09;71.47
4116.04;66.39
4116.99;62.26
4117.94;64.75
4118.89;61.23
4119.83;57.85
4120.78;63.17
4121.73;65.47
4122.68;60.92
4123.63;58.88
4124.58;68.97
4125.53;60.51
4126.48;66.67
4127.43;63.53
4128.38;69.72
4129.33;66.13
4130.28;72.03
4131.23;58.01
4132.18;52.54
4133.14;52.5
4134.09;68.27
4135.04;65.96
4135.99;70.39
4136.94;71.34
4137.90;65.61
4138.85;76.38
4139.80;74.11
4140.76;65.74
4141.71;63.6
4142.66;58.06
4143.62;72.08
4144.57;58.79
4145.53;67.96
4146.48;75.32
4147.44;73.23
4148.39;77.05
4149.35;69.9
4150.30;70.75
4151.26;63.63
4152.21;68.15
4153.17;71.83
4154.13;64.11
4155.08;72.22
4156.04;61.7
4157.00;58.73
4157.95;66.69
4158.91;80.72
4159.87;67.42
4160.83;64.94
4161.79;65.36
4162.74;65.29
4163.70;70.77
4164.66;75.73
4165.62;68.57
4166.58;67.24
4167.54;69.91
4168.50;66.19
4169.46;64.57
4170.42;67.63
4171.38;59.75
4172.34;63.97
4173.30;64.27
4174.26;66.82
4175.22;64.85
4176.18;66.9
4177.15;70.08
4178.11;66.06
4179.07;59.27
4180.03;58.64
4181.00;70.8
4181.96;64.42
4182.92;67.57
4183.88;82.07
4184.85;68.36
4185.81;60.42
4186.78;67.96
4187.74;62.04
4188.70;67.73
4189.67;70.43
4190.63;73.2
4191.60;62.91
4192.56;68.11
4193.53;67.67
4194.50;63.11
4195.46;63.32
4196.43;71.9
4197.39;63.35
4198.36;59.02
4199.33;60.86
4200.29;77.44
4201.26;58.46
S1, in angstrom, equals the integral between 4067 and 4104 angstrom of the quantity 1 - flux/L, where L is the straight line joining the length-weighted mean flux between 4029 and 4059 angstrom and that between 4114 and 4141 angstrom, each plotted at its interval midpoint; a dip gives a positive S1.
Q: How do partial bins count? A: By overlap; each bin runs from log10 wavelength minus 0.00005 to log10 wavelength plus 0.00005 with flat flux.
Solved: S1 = 2.0 angstrom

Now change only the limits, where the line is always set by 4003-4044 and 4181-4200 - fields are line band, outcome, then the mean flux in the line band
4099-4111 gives 3.0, 51.4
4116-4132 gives 1.0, 63.6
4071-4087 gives 0.0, 68.6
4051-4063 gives 0.5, 66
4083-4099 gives 0.8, 65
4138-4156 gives -0.3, 68.8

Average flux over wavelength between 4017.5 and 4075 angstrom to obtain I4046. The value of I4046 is 68.6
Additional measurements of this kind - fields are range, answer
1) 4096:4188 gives 63.9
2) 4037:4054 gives 70.3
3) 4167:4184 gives 66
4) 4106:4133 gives 63.5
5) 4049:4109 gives 63.6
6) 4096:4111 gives 51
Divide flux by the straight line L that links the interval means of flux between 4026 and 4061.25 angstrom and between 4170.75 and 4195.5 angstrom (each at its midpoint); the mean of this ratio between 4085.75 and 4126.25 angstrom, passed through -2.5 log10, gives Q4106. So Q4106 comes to 0.12 mag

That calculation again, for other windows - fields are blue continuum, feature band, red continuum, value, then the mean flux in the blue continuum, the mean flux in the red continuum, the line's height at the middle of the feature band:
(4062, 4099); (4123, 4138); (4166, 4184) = 0.031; 66.4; 66.1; 66.2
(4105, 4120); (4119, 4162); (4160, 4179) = -0.029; 62.6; 66.6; 64.6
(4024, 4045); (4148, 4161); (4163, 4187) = -0.020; 69.2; 66.9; 67.2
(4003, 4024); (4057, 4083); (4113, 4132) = 0.006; 70.1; 64.7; 67.3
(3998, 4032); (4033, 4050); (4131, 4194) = -0.007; 69.9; 67.1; 69.4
